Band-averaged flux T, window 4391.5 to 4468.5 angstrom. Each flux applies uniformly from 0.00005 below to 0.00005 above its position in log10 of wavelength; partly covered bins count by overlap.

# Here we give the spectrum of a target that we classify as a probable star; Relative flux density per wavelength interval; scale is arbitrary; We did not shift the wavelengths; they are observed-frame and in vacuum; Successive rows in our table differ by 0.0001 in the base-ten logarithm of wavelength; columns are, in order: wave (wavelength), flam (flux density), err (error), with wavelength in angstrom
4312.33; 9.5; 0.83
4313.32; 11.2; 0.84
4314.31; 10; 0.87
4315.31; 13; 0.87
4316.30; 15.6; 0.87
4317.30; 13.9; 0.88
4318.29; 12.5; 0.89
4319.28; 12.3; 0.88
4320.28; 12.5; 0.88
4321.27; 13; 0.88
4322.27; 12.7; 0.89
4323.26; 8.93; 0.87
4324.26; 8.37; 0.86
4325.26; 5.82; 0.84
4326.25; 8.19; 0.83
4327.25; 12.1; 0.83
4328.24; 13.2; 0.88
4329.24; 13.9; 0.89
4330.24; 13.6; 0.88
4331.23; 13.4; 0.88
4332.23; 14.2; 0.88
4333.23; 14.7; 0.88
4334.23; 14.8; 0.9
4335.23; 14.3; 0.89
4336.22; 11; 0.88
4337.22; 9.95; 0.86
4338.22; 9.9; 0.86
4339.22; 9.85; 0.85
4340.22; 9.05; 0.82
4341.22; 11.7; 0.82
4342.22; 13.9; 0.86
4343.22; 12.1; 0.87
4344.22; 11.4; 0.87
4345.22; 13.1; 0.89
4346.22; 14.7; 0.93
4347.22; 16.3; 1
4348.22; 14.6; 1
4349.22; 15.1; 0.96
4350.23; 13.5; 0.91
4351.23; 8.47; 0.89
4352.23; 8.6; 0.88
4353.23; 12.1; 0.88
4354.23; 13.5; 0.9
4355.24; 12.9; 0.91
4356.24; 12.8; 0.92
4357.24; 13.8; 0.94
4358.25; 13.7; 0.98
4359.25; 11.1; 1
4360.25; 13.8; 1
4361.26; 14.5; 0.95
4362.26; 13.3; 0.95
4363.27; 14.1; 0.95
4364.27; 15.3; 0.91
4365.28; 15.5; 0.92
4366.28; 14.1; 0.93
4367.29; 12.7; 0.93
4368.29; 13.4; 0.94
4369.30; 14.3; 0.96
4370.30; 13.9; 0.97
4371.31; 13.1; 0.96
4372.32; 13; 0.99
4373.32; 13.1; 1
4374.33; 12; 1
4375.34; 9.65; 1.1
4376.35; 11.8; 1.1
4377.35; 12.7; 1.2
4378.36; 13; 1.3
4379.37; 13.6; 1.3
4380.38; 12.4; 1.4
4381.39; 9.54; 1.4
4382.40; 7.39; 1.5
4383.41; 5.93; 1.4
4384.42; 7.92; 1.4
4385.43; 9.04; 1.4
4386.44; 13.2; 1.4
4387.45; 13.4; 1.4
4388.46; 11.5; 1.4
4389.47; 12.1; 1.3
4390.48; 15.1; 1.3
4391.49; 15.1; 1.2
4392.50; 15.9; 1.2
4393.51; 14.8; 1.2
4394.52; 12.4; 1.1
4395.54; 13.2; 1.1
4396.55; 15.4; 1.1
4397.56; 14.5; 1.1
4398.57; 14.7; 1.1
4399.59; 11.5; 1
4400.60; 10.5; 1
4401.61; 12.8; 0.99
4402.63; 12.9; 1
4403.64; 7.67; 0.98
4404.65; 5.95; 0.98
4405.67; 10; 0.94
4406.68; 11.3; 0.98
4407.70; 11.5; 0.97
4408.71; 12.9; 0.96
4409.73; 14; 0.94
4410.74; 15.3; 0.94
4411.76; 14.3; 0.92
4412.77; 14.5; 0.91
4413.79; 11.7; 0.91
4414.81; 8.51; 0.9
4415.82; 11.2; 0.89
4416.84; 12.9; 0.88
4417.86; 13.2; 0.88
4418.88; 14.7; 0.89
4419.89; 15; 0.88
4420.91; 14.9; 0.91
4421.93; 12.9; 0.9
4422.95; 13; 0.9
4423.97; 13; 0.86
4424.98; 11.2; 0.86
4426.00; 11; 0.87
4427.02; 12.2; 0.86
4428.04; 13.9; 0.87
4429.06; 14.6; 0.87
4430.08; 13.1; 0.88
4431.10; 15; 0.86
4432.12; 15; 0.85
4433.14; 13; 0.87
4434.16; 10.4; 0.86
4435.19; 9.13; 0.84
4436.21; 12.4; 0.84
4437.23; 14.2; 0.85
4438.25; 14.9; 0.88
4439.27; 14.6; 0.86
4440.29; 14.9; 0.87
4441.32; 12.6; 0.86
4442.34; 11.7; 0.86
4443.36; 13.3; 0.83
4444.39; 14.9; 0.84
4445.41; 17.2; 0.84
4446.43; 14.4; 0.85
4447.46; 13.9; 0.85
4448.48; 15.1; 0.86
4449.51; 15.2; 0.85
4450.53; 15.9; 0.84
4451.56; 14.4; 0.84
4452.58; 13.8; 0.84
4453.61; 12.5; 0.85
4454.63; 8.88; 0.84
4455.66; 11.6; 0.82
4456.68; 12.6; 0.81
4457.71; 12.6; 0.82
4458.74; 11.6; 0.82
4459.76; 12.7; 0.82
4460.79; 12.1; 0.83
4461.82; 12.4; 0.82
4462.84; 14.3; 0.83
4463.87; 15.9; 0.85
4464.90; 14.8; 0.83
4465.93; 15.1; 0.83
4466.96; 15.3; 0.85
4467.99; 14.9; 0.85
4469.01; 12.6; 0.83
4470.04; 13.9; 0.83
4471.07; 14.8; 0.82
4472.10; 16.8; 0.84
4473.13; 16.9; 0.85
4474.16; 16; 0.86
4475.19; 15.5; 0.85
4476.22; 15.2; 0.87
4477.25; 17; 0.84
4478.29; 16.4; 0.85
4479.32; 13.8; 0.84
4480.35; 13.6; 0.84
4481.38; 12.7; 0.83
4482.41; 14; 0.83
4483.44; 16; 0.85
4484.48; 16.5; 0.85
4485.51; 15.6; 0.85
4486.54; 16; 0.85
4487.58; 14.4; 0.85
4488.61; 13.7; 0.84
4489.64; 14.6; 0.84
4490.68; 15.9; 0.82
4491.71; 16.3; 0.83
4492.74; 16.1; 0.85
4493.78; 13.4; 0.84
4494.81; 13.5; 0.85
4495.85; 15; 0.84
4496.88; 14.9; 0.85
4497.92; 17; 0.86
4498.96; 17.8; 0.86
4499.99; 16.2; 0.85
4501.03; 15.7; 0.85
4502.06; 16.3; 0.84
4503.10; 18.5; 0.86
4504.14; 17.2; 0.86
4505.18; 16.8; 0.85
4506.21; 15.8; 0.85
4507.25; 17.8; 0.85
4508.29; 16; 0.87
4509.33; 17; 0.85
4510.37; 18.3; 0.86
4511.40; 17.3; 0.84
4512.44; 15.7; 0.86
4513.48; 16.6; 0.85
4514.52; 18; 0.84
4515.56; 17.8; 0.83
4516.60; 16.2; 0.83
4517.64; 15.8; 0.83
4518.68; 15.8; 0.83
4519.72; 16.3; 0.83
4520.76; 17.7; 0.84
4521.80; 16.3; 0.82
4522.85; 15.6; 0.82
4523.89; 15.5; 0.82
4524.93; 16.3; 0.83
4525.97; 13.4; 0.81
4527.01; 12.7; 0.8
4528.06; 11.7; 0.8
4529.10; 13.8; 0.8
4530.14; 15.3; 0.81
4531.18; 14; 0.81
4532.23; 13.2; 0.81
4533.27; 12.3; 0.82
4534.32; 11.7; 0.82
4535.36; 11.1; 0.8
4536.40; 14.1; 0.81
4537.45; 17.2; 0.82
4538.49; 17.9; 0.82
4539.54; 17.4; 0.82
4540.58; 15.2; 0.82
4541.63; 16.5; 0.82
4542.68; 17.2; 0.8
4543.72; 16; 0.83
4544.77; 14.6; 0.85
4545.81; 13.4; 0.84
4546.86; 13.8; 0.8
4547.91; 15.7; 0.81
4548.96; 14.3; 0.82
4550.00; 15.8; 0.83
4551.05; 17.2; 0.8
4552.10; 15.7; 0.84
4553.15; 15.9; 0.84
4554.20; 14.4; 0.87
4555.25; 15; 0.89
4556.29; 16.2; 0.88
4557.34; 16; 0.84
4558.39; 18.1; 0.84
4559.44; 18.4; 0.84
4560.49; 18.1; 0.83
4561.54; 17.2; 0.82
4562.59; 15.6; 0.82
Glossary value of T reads 13.2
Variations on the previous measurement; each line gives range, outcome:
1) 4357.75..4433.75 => 12.7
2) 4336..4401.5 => 12.6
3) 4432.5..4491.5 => 14.1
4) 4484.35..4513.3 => 16.1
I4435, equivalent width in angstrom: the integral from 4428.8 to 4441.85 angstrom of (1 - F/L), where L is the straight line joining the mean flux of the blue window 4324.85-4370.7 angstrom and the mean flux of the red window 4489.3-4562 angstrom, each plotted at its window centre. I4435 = 0.8 angstrom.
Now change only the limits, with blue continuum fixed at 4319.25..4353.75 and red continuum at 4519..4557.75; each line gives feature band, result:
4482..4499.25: -1.2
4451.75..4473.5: 0.5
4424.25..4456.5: 0.5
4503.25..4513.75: -1.7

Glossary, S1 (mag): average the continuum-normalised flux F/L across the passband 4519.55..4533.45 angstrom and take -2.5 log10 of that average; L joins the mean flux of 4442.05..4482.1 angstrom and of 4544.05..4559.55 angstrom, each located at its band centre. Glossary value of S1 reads 0.04 mag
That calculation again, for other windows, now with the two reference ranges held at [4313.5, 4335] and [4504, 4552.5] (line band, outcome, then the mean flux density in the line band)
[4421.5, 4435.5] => 0.10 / 12.7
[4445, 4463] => 0.08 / 13.4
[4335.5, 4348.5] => 0.04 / 12.1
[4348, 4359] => 0.01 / 12.6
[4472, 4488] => -0.04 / 15.4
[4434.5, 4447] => 0.04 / 13.6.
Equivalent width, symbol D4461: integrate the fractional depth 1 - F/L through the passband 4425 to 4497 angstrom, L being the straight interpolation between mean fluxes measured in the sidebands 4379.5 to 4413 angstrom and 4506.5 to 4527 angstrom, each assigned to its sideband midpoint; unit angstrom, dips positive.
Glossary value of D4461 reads 1.4 angstrom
